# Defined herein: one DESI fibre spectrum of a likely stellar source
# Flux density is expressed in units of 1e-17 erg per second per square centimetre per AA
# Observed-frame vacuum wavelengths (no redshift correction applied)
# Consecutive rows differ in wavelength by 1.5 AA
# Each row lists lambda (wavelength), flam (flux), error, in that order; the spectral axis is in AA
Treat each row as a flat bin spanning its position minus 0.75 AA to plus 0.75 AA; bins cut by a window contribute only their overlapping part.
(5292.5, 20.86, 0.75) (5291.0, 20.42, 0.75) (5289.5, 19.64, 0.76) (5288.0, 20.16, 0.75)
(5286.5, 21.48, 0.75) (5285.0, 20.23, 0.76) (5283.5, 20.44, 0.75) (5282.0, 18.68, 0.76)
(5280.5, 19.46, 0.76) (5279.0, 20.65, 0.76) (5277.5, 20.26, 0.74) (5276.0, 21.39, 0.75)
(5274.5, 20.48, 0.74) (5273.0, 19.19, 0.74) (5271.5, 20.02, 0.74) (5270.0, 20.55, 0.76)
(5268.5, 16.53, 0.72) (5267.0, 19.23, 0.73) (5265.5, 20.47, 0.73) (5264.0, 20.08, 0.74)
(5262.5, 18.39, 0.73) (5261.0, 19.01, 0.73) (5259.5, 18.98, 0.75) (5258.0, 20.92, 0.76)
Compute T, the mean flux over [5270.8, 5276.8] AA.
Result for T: 20.3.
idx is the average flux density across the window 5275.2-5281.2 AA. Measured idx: 20.4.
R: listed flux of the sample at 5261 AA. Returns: 19.01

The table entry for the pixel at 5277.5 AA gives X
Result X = 20.26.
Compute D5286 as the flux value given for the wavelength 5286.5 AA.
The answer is 21.48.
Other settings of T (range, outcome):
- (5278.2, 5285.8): 19.9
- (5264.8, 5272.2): 19.3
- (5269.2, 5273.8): 19.9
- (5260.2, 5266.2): 19.5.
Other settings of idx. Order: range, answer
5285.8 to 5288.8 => 20.8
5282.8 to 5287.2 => 20.7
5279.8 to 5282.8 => 19.1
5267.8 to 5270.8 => 18.6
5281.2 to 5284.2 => 19.5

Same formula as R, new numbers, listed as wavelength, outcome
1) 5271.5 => 20.02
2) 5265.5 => 20.47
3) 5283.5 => 20.44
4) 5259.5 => 18.98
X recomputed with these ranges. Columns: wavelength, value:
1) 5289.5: 19.64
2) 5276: 21.39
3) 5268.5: 16.53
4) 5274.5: 20.48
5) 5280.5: 19.46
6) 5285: 20.23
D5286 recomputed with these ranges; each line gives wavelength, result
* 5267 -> 19.23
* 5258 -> 20.92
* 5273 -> 19.19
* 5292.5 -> 20.86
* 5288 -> 20.16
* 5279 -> 20.65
